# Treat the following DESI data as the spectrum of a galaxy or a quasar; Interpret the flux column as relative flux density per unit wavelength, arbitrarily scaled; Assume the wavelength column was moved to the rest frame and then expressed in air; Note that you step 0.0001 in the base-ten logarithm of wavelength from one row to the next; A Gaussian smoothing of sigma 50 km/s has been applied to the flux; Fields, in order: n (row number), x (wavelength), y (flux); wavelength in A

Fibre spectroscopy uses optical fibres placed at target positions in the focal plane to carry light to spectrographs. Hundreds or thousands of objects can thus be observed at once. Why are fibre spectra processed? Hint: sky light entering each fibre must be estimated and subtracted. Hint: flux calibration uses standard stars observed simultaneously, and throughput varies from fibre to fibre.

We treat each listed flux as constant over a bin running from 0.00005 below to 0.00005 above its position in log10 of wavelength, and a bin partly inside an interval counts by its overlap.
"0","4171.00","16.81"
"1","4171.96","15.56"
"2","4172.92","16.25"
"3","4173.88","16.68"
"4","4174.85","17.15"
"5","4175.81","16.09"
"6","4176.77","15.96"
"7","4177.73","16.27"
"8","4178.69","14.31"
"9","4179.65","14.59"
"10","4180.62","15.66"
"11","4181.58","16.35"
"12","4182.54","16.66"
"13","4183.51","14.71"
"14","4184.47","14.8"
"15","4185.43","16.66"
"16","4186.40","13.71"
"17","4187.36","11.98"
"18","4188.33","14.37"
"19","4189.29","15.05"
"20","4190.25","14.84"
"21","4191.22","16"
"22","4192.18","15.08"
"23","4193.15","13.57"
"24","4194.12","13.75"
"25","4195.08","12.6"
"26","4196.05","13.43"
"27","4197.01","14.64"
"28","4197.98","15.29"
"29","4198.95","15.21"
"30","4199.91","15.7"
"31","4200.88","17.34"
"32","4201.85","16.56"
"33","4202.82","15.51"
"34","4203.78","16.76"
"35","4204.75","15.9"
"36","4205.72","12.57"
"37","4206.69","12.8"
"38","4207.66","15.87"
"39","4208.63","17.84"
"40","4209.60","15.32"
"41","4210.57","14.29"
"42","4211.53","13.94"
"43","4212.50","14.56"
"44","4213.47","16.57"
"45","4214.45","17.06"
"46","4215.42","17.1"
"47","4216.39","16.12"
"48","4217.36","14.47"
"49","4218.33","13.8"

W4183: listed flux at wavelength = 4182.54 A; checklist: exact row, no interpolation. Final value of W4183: 16.66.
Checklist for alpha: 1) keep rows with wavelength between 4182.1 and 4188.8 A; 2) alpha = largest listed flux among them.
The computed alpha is 16.66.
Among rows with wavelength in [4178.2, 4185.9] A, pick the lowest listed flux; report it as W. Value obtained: 14.31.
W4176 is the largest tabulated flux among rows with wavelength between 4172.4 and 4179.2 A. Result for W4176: 17.15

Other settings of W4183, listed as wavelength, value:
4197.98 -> 15.29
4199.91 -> 15.7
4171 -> 16.81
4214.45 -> 17.06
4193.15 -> 13.57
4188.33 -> 14.37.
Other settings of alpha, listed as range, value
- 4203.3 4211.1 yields 17.84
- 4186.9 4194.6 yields 16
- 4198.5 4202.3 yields 17.34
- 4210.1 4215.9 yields 17.1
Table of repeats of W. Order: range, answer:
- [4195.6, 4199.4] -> 13.43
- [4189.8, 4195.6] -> 12.6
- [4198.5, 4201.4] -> 15.21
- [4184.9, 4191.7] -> 11.98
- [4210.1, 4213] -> 13.94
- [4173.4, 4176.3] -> 16.09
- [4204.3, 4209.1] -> 12.57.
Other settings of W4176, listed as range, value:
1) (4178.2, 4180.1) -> 14.59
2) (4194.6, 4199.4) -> 15.29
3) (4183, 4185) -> 14.8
